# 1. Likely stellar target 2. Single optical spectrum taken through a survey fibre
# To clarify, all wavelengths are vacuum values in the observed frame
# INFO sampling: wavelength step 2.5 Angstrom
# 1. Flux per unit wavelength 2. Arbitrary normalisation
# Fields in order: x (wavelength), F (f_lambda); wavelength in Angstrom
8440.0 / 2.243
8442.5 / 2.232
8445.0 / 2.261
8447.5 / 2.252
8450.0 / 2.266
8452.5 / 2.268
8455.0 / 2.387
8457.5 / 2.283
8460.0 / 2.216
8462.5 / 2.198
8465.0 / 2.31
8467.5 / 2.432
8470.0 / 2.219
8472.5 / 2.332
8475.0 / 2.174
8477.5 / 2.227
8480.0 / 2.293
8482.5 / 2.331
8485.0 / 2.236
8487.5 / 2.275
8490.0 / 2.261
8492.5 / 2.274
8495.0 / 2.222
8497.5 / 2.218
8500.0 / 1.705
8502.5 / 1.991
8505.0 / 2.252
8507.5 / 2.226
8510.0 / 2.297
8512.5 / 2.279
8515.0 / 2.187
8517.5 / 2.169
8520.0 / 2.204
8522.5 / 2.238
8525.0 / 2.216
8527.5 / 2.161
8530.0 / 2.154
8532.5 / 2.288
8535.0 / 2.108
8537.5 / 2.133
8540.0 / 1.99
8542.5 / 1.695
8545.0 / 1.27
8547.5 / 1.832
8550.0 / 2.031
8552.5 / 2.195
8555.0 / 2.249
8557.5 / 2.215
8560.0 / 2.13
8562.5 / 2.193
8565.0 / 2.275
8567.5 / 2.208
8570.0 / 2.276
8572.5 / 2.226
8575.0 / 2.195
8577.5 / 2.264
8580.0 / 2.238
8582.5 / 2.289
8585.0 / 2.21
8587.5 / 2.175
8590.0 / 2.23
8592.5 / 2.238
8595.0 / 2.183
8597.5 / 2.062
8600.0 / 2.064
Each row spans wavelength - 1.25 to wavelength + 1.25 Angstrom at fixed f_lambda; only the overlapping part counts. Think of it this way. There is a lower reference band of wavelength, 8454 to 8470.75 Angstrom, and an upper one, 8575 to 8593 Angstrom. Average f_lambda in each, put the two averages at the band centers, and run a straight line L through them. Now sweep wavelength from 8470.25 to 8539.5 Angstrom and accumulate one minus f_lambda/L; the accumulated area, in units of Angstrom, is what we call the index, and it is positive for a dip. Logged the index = 2.2 Angstrom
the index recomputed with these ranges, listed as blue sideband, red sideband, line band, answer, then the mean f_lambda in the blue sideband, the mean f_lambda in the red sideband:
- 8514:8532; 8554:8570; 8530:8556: 2.60 Angstrom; 2.19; 2.22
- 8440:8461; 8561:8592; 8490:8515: 0.94 Angstrom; 2.27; 2.23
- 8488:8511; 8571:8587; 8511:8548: 2.05 Angstrom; 2.16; 2.23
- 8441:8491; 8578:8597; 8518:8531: 0.30 Angstrom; 2.27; 2.22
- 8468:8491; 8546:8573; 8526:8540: 0.25 Angstrom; 2.27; 2.16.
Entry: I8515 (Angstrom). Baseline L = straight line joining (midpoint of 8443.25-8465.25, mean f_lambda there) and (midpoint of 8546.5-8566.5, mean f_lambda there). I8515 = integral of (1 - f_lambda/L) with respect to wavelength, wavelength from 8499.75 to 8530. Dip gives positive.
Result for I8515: 0.3 Angstrom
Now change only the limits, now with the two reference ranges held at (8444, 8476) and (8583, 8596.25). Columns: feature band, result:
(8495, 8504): 1.0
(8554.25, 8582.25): 0.0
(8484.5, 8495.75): 0.0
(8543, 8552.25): 2.0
